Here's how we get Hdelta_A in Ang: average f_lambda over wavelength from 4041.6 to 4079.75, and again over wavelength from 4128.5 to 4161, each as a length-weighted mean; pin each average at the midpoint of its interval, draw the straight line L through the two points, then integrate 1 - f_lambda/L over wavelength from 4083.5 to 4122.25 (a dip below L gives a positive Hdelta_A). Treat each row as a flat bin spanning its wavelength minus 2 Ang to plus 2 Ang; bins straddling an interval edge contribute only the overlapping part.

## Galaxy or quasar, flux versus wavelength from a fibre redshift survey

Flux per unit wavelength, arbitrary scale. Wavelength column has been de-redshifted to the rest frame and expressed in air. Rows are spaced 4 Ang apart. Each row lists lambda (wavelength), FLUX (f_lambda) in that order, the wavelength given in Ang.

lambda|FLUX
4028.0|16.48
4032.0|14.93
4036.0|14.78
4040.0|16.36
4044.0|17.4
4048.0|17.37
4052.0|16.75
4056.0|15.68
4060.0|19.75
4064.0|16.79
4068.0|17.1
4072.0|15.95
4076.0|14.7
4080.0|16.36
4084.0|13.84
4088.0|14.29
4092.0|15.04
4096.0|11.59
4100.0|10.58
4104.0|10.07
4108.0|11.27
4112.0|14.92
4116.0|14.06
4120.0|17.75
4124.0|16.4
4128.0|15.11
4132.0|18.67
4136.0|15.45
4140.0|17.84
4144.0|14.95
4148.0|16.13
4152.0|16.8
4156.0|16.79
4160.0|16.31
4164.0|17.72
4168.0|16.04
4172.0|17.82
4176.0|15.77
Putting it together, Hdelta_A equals 7.8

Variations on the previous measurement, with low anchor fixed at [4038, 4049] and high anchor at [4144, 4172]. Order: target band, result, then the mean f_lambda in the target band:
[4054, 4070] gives -0.4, 17.3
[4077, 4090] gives 1.6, 14.8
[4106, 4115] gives 1.9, 13.2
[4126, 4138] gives 0.2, 16.4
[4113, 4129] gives 0.9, 15.8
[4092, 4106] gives 4.5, 11.4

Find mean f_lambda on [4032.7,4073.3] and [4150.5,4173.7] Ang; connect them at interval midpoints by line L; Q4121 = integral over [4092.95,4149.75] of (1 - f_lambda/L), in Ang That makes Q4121 7.5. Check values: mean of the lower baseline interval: 16.7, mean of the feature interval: 14.6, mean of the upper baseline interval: 16.9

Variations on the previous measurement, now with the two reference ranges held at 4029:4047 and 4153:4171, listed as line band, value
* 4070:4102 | 4.4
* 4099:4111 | 4.0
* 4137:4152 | 0.3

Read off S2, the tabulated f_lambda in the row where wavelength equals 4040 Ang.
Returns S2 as 16.36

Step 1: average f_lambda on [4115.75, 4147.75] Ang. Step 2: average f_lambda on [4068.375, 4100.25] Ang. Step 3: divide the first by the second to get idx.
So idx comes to 1.1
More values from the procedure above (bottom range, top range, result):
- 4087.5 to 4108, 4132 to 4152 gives 1.36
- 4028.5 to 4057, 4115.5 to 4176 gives 1.02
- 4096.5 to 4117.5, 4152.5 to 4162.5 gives 1.38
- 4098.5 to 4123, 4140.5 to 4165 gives 1.24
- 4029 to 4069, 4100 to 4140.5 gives 0.89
